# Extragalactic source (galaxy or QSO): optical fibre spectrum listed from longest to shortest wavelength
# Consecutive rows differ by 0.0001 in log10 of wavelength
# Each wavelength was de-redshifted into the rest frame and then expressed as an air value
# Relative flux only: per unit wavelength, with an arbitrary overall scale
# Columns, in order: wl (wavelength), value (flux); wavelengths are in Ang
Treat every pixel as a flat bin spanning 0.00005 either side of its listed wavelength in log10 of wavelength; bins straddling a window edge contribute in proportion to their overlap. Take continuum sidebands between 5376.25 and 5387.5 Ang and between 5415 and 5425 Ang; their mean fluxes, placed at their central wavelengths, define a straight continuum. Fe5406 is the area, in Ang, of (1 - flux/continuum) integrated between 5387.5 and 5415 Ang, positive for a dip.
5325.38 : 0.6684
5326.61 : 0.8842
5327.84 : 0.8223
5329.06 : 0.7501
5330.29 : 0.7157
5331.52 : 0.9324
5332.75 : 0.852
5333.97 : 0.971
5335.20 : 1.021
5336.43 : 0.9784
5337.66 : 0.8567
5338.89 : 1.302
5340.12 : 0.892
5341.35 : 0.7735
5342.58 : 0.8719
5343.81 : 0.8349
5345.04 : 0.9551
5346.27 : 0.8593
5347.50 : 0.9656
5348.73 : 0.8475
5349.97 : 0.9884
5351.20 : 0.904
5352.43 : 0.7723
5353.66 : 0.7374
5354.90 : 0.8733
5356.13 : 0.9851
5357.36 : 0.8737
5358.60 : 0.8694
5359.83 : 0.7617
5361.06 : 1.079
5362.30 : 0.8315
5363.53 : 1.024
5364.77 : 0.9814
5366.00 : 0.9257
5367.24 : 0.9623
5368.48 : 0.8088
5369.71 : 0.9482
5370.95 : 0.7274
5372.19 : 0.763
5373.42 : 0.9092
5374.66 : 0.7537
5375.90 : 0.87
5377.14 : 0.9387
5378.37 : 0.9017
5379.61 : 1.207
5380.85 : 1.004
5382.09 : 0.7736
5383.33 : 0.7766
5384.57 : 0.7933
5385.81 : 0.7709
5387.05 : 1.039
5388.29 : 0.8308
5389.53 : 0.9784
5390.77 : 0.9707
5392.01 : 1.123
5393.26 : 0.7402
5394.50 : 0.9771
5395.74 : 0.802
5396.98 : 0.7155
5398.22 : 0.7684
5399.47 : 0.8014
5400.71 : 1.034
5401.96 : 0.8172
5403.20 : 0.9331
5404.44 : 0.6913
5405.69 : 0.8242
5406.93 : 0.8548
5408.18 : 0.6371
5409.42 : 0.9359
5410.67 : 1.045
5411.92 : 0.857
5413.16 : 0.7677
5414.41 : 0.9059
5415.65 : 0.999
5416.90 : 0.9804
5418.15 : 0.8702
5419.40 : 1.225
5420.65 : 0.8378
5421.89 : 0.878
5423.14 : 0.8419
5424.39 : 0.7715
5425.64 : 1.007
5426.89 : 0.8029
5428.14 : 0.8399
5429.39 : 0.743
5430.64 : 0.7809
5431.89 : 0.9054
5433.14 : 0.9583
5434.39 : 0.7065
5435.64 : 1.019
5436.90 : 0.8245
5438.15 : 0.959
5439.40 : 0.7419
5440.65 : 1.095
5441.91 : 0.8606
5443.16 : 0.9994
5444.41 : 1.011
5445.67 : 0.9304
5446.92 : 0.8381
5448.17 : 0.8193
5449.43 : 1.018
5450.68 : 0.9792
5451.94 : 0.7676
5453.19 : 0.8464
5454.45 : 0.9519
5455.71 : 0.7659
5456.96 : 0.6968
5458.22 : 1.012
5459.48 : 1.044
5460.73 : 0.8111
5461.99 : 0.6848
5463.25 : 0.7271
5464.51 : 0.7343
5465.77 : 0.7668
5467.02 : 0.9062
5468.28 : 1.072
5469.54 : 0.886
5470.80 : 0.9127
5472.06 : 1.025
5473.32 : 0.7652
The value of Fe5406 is 1.6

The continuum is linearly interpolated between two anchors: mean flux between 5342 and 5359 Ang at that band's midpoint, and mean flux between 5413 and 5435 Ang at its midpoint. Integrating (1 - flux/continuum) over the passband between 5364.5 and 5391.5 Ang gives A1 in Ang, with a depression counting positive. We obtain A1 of -0.3 Ang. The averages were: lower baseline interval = 0.881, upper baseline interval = 0.881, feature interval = 0.892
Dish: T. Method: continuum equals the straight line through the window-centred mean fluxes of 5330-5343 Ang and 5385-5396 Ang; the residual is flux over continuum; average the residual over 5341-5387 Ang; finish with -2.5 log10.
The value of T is 0.05 mag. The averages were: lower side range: 0.93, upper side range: 0.916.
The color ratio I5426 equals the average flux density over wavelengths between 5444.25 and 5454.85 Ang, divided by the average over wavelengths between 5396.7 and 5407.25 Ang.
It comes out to 1.09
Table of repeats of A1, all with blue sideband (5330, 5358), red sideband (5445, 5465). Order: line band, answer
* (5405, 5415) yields 0.2 Ang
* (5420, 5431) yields 0.4 Ang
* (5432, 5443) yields -0.5 Ang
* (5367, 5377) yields 0.5 Ang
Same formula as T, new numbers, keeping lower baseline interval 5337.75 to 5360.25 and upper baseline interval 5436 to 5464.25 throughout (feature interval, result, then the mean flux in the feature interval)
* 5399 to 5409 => 0.075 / 0.827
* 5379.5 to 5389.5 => 0.000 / 0.888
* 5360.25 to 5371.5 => -0.034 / 0.919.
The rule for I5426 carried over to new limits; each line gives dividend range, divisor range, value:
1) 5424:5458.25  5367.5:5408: 1.01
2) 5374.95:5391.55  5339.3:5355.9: 1.04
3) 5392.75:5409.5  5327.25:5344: 0.91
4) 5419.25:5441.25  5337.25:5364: 0.97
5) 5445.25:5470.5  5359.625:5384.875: 0.96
